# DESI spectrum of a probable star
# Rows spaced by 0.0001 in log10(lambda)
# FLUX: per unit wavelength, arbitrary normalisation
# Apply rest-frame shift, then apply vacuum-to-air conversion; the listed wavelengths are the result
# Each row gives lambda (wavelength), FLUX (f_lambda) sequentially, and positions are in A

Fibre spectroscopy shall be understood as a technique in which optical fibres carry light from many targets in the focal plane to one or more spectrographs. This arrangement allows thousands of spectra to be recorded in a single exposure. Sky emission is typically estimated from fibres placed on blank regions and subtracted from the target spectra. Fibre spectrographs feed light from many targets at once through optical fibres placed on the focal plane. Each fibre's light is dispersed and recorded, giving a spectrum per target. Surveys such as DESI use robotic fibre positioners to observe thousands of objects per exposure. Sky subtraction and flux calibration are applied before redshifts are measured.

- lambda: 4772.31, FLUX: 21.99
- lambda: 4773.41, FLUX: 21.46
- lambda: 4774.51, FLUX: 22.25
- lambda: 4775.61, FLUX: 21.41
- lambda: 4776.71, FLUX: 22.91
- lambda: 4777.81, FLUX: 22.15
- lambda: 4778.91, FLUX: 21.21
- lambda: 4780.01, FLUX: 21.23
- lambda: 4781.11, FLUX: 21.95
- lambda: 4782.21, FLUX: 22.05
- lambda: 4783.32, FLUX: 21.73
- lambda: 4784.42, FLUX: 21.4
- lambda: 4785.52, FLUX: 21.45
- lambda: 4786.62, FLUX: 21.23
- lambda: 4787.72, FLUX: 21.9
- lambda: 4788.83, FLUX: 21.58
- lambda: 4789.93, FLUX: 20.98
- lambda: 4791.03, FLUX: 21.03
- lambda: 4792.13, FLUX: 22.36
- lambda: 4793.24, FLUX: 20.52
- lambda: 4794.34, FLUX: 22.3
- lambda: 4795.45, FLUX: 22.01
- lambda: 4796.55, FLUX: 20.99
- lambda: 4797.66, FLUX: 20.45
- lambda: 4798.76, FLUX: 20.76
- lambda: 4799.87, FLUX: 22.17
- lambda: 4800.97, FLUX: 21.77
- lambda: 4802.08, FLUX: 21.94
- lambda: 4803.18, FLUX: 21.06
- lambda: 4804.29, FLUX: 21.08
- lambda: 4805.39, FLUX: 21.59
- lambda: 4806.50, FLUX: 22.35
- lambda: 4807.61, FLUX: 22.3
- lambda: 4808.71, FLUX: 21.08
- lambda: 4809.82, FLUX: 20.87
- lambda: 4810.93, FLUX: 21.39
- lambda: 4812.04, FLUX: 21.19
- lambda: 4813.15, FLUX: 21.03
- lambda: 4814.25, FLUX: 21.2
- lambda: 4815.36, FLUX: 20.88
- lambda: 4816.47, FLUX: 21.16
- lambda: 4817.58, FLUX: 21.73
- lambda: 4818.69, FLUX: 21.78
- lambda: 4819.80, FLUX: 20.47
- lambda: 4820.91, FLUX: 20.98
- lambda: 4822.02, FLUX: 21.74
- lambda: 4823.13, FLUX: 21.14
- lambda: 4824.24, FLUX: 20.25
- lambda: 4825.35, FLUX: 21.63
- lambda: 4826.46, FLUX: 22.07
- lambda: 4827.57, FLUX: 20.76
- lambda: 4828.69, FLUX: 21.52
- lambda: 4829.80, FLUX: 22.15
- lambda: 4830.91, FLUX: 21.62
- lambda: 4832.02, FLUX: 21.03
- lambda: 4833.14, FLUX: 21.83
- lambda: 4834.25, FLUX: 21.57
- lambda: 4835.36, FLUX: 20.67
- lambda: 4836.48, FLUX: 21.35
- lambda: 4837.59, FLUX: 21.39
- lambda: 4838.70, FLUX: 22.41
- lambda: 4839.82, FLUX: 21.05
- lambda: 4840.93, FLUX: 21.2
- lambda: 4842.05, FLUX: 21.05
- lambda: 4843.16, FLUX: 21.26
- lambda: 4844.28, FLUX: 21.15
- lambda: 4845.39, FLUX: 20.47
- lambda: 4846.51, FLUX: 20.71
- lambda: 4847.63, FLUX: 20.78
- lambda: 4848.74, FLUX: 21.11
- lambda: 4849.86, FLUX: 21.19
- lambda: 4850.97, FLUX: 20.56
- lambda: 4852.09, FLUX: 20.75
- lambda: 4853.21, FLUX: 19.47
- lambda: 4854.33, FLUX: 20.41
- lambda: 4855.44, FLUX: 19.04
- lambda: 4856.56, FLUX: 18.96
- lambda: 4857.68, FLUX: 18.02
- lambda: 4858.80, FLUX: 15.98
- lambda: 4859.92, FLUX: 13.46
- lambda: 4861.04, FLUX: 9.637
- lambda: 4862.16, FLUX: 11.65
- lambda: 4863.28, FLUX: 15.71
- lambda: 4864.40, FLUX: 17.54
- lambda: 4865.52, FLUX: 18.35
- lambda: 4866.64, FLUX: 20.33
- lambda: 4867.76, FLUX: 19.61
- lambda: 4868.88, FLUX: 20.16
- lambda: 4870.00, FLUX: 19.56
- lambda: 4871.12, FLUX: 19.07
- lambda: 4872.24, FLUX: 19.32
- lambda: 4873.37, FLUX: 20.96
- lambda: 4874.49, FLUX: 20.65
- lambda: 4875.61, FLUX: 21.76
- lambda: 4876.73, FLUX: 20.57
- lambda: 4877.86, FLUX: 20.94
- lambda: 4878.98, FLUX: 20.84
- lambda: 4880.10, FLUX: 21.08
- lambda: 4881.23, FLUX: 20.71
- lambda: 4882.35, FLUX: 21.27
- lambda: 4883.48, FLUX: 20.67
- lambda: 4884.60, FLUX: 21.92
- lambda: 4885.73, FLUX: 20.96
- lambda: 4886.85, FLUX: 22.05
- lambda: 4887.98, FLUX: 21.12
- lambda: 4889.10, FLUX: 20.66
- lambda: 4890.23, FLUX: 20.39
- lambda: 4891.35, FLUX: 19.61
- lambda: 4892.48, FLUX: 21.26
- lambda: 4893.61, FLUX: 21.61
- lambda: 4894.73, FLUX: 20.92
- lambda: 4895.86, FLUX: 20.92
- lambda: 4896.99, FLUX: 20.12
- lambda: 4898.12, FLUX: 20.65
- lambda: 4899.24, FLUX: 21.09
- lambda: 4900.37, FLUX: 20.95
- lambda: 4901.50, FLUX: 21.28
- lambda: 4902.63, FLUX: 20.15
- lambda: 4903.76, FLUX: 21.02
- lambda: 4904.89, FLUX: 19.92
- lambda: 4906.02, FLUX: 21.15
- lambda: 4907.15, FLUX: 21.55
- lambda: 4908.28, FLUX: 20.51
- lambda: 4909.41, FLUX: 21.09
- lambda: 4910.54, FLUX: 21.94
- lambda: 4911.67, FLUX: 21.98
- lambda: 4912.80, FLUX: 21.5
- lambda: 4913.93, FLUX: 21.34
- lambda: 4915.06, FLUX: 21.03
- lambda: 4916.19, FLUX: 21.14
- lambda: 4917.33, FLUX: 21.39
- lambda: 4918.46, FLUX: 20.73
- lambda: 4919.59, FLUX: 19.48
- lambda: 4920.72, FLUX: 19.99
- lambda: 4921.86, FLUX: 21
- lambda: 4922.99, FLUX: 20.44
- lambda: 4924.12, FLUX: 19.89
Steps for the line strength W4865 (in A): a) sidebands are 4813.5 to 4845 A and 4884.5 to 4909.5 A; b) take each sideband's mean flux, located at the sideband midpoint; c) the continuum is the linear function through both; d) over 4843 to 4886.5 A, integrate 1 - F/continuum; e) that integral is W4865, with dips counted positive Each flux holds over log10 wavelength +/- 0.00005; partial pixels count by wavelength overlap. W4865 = 3.49 A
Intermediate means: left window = 21.3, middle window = 19.4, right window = 20.9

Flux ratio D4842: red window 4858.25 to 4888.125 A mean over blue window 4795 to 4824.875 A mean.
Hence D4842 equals 0.90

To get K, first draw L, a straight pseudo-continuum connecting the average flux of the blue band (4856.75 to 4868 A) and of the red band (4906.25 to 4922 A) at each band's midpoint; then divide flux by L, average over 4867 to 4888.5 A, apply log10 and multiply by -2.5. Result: -0.18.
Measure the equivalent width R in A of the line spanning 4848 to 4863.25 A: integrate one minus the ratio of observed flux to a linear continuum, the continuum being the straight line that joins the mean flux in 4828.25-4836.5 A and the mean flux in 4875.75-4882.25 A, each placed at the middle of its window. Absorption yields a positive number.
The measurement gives 2.54 A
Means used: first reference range 21.5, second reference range 20.9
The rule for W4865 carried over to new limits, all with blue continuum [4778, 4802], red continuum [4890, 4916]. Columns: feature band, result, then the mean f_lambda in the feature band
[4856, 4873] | 3.17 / 17.2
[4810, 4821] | 0.10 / 21.2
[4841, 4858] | 0.67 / 20.4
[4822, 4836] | -0.04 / 21.4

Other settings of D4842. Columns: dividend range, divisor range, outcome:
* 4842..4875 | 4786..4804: 0.88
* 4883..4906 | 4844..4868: 1.14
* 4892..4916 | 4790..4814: 0.98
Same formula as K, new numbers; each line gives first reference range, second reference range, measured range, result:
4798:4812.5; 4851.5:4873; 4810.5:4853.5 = -0.078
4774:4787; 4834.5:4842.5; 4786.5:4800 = 0.014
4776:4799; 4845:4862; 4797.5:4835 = -0.061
